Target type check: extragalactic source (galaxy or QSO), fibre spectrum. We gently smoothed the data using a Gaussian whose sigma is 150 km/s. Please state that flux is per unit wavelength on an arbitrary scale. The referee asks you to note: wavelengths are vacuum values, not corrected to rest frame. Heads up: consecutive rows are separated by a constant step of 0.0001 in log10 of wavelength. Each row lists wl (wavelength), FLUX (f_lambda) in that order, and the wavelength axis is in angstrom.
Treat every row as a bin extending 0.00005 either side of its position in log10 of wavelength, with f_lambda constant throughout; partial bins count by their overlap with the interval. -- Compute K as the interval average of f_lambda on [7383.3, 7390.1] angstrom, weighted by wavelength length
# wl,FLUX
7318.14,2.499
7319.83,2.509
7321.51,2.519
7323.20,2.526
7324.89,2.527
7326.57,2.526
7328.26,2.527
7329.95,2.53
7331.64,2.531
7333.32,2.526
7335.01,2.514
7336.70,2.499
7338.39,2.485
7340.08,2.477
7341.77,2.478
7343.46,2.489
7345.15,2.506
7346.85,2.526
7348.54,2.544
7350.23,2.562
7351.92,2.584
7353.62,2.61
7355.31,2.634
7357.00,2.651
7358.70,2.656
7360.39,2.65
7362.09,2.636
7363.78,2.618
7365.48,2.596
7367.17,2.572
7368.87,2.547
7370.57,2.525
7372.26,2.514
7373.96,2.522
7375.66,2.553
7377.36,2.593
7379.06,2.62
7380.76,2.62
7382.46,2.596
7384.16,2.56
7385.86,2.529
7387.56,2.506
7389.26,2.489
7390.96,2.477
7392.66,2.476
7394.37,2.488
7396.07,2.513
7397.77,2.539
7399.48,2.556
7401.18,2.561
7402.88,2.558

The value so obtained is 2.52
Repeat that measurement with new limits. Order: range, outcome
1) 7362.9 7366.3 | 2.61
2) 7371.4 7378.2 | 2.55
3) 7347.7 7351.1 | 2.56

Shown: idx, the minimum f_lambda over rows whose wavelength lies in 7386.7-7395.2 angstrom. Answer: 2.476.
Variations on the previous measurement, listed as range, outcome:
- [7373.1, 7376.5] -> 2.522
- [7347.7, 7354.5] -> 2.544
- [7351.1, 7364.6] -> 2.584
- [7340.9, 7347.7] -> 2.478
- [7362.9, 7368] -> 2.572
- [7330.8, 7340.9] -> 2.477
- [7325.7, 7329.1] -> 2.526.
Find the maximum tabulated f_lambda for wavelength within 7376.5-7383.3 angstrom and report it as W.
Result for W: 2.62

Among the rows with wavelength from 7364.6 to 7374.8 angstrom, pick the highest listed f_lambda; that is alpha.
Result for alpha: 2.596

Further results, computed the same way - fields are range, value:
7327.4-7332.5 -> 2.531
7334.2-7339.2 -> 2.514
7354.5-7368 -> 2.656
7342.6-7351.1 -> 2.562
